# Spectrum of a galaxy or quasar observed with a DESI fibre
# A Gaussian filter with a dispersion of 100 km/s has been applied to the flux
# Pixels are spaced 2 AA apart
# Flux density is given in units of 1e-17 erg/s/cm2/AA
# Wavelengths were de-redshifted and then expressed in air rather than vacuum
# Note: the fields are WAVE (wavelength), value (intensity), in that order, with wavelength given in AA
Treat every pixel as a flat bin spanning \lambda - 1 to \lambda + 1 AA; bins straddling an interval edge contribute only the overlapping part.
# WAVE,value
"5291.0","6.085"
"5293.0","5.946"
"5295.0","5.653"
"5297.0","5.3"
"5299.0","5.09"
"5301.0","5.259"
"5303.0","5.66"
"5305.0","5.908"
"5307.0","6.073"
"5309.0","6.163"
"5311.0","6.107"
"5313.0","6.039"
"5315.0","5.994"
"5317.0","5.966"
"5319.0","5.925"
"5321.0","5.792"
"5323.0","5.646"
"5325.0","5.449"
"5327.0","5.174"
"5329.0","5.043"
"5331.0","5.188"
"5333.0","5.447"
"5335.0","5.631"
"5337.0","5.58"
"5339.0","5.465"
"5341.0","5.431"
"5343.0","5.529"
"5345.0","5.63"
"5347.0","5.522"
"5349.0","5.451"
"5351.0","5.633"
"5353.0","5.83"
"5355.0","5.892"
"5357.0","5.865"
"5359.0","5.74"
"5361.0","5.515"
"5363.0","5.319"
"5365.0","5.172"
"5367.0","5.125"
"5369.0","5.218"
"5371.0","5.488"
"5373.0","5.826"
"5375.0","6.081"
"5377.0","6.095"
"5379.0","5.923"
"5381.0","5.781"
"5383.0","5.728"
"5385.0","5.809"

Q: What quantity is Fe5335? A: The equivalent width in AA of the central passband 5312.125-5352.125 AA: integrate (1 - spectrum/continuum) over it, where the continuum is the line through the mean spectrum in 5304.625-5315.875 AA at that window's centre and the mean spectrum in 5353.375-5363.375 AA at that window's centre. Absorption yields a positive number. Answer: 2.2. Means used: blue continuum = 6.06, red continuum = 5.7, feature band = 5.58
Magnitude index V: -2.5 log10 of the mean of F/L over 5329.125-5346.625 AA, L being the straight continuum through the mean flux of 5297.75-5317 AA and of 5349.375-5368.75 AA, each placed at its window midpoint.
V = 0.04 mag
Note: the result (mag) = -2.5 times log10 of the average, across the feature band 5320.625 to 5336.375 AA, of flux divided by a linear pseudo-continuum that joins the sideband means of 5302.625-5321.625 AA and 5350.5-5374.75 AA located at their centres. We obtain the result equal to 0.084 mag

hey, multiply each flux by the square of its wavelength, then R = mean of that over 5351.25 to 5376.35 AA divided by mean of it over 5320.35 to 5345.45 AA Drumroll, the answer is 1.04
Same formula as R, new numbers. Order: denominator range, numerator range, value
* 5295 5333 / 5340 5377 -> 1.01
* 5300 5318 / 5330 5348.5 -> 0.94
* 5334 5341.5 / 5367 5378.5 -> 1.04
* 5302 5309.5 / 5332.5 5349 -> 0.94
